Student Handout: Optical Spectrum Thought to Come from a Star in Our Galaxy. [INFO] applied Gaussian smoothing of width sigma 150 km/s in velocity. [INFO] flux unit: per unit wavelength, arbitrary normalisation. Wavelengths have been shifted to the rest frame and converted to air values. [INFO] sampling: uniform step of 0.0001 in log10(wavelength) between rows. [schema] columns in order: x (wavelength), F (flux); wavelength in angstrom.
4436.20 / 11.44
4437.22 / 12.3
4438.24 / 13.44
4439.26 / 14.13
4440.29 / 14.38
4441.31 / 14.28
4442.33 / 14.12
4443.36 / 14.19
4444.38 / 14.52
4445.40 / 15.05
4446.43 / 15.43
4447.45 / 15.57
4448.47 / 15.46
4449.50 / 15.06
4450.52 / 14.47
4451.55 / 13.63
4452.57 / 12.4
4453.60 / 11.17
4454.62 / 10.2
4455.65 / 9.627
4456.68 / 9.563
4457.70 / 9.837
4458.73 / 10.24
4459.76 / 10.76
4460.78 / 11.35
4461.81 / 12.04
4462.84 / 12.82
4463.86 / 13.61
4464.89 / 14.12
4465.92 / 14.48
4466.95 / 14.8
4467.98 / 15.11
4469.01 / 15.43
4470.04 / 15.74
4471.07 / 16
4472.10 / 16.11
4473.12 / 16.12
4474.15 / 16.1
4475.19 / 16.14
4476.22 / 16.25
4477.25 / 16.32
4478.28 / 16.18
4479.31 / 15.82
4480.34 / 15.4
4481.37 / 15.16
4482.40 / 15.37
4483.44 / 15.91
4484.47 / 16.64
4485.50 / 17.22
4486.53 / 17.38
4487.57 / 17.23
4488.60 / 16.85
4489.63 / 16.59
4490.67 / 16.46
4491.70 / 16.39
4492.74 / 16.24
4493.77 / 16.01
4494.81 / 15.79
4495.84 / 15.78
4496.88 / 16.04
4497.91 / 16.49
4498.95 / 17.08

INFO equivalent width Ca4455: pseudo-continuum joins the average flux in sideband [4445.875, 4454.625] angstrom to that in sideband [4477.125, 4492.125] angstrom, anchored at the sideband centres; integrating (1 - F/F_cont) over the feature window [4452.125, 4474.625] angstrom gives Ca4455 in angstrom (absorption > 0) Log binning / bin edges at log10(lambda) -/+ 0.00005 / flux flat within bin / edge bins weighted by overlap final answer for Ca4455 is 2.8 angstrom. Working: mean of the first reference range 13.9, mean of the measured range 13.1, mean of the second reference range 16.3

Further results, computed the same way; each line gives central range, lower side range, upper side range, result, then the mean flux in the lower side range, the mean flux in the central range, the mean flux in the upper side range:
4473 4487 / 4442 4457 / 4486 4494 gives -0.3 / 13.4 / 16.1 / 16.7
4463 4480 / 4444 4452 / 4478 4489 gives 0.4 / 14.9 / 15.5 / 16.3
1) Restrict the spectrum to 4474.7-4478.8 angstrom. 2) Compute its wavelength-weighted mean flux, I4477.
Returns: 16.2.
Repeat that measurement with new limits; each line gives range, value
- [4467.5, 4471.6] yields 15.6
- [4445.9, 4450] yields 15.4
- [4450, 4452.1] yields 14.1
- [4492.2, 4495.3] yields 16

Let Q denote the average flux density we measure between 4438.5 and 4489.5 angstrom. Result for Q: 14.4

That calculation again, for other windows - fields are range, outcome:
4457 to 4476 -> 13.9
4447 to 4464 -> 12.2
